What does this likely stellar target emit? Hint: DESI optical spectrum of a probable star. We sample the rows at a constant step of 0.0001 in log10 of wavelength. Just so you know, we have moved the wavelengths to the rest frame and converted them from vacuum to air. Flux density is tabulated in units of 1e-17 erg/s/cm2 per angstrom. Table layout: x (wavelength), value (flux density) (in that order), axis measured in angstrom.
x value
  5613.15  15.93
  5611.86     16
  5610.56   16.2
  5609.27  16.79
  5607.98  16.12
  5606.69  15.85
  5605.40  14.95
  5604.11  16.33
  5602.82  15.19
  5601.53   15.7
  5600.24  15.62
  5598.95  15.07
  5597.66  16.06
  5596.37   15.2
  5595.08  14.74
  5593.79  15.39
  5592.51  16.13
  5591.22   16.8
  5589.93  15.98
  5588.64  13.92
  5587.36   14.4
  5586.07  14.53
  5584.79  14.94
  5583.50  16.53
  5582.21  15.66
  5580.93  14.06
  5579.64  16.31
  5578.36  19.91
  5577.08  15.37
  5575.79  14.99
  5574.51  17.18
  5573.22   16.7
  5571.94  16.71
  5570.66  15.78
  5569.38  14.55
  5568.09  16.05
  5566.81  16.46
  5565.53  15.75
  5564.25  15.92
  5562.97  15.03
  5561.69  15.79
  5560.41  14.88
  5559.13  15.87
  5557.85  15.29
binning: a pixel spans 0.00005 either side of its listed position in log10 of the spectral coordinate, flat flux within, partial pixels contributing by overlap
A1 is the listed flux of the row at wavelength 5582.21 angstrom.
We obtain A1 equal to 15.66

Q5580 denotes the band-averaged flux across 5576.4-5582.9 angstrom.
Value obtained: 16.3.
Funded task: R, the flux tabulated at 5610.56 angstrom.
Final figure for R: 16.2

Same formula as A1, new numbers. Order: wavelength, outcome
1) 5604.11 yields 16.33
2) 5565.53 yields 15.75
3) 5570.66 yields 15.78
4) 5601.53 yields 15.7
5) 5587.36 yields 14.4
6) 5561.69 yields 15.79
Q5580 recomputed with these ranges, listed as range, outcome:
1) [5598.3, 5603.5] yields 15.4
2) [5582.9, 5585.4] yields 15.7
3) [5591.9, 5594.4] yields 15.8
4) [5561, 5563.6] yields 15.4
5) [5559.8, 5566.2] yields 15.5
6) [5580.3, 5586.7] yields 15.2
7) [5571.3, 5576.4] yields 16.4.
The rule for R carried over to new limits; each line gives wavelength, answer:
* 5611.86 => 16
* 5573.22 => 16.7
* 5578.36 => 19.91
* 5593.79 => 15.39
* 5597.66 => 16.06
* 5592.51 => 16.13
